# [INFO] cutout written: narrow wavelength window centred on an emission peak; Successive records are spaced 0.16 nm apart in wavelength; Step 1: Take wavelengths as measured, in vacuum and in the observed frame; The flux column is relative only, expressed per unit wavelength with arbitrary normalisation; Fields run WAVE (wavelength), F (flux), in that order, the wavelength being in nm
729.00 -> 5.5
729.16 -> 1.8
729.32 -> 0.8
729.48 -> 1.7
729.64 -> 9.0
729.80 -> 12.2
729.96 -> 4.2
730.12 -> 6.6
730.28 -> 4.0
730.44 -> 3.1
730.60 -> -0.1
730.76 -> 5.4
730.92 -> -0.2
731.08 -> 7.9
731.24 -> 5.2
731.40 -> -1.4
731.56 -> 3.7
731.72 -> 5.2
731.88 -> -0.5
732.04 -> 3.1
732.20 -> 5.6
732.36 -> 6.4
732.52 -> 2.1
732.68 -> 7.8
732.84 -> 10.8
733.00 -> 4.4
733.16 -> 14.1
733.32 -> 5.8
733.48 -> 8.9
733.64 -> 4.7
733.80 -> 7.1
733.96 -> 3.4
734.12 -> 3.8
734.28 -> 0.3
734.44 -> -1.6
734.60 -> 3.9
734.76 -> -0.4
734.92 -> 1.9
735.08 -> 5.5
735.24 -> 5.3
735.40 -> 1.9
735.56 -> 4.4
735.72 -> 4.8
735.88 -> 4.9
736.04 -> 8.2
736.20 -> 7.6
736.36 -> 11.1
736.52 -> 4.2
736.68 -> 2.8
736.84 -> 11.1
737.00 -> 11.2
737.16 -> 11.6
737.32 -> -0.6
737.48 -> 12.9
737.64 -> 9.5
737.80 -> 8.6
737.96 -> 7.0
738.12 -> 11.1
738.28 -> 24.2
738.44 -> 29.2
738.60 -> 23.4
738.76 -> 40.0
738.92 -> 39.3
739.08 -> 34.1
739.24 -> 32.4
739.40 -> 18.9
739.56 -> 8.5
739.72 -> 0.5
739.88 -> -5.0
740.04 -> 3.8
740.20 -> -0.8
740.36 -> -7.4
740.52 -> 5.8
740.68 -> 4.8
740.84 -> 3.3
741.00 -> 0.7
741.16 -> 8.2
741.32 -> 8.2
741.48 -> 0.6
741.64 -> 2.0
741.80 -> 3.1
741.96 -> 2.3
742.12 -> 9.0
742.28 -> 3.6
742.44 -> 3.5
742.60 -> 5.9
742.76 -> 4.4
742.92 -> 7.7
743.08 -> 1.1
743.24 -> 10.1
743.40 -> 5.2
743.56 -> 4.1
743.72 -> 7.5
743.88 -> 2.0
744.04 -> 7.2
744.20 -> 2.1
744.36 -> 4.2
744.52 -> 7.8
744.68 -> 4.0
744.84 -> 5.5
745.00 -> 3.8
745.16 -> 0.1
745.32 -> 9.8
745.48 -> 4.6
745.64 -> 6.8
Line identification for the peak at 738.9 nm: [O II]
